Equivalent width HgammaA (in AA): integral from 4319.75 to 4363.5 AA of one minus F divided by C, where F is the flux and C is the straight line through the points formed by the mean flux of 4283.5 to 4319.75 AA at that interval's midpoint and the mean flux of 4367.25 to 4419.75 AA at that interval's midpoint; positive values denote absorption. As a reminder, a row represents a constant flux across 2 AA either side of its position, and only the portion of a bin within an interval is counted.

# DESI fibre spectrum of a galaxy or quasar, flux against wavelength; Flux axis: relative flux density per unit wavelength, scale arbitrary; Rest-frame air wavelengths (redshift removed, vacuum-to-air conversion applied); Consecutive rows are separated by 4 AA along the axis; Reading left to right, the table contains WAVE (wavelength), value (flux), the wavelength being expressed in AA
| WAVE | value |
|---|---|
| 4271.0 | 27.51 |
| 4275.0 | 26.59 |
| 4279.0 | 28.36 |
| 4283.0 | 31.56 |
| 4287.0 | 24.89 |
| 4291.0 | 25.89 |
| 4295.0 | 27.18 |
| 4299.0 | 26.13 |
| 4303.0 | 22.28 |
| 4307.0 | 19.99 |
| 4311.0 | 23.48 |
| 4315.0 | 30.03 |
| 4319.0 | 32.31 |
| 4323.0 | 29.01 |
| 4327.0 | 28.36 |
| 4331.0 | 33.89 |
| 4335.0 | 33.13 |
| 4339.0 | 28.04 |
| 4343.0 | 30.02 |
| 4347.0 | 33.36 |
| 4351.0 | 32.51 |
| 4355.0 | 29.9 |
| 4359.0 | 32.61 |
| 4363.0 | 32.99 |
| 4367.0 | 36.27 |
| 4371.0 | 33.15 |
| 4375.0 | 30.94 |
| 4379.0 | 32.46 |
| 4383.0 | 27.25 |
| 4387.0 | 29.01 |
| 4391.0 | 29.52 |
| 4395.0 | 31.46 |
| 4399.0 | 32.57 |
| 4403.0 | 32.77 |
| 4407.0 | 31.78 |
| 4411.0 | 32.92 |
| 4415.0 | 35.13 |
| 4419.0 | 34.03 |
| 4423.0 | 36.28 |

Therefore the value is -4.29 AA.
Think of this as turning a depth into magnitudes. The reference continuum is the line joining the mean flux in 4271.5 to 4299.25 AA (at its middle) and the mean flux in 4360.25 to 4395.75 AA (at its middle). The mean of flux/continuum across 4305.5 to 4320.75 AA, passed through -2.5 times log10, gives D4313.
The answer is 0.08 mag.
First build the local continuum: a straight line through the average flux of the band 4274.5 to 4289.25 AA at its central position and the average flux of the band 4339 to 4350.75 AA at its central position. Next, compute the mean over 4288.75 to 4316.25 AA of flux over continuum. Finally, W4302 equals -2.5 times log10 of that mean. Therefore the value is 0.17 mag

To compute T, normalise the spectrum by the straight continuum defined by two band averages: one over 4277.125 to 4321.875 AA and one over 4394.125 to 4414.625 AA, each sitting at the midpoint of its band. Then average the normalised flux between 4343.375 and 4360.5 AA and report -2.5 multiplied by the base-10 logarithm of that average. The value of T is -0.08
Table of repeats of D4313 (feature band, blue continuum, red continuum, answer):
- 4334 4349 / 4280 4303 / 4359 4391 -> -0.047 mag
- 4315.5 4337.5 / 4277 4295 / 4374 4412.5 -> -0.082 mag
